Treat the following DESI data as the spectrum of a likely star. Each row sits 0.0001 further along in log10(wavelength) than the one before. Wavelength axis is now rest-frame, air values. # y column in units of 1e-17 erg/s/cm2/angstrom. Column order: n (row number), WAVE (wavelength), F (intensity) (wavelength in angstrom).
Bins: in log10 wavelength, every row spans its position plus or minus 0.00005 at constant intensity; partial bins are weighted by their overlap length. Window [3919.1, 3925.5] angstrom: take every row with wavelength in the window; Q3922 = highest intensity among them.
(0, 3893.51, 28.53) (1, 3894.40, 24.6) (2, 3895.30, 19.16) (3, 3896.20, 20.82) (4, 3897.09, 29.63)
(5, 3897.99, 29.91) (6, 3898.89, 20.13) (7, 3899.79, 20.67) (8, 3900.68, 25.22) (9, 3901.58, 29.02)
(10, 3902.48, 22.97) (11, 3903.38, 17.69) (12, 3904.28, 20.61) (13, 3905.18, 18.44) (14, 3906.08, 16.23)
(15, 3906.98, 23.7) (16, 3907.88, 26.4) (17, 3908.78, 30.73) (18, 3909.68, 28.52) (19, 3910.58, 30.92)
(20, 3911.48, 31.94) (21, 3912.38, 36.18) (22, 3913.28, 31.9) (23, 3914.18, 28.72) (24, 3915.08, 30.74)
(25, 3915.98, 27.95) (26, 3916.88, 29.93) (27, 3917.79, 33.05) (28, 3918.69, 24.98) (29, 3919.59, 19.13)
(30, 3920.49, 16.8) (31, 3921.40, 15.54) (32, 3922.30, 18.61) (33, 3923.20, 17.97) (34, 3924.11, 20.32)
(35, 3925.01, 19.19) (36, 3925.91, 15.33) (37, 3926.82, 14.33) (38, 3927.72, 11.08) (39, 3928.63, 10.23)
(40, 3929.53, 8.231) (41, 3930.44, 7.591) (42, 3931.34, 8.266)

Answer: 20.32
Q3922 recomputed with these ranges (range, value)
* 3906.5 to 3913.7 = 36.18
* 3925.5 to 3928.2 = 15.33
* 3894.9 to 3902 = 29.91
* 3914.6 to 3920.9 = 33.05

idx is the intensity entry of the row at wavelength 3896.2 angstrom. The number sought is 20.82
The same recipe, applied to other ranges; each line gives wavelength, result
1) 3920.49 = 16.8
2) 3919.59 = 19.13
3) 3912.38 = 36.18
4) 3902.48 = 22.97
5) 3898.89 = 20.13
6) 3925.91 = 15.33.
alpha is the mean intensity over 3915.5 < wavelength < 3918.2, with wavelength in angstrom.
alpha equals 30.2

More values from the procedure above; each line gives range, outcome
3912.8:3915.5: 30.6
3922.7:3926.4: 18.2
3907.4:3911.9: 29.7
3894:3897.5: 23.5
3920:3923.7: 17.3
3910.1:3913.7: 32.7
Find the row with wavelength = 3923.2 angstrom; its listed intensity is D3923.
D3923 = 17.97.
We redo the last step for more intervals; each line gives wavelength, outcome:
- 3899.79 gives 20.67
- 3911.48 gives 31.94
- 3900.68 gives 25.22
